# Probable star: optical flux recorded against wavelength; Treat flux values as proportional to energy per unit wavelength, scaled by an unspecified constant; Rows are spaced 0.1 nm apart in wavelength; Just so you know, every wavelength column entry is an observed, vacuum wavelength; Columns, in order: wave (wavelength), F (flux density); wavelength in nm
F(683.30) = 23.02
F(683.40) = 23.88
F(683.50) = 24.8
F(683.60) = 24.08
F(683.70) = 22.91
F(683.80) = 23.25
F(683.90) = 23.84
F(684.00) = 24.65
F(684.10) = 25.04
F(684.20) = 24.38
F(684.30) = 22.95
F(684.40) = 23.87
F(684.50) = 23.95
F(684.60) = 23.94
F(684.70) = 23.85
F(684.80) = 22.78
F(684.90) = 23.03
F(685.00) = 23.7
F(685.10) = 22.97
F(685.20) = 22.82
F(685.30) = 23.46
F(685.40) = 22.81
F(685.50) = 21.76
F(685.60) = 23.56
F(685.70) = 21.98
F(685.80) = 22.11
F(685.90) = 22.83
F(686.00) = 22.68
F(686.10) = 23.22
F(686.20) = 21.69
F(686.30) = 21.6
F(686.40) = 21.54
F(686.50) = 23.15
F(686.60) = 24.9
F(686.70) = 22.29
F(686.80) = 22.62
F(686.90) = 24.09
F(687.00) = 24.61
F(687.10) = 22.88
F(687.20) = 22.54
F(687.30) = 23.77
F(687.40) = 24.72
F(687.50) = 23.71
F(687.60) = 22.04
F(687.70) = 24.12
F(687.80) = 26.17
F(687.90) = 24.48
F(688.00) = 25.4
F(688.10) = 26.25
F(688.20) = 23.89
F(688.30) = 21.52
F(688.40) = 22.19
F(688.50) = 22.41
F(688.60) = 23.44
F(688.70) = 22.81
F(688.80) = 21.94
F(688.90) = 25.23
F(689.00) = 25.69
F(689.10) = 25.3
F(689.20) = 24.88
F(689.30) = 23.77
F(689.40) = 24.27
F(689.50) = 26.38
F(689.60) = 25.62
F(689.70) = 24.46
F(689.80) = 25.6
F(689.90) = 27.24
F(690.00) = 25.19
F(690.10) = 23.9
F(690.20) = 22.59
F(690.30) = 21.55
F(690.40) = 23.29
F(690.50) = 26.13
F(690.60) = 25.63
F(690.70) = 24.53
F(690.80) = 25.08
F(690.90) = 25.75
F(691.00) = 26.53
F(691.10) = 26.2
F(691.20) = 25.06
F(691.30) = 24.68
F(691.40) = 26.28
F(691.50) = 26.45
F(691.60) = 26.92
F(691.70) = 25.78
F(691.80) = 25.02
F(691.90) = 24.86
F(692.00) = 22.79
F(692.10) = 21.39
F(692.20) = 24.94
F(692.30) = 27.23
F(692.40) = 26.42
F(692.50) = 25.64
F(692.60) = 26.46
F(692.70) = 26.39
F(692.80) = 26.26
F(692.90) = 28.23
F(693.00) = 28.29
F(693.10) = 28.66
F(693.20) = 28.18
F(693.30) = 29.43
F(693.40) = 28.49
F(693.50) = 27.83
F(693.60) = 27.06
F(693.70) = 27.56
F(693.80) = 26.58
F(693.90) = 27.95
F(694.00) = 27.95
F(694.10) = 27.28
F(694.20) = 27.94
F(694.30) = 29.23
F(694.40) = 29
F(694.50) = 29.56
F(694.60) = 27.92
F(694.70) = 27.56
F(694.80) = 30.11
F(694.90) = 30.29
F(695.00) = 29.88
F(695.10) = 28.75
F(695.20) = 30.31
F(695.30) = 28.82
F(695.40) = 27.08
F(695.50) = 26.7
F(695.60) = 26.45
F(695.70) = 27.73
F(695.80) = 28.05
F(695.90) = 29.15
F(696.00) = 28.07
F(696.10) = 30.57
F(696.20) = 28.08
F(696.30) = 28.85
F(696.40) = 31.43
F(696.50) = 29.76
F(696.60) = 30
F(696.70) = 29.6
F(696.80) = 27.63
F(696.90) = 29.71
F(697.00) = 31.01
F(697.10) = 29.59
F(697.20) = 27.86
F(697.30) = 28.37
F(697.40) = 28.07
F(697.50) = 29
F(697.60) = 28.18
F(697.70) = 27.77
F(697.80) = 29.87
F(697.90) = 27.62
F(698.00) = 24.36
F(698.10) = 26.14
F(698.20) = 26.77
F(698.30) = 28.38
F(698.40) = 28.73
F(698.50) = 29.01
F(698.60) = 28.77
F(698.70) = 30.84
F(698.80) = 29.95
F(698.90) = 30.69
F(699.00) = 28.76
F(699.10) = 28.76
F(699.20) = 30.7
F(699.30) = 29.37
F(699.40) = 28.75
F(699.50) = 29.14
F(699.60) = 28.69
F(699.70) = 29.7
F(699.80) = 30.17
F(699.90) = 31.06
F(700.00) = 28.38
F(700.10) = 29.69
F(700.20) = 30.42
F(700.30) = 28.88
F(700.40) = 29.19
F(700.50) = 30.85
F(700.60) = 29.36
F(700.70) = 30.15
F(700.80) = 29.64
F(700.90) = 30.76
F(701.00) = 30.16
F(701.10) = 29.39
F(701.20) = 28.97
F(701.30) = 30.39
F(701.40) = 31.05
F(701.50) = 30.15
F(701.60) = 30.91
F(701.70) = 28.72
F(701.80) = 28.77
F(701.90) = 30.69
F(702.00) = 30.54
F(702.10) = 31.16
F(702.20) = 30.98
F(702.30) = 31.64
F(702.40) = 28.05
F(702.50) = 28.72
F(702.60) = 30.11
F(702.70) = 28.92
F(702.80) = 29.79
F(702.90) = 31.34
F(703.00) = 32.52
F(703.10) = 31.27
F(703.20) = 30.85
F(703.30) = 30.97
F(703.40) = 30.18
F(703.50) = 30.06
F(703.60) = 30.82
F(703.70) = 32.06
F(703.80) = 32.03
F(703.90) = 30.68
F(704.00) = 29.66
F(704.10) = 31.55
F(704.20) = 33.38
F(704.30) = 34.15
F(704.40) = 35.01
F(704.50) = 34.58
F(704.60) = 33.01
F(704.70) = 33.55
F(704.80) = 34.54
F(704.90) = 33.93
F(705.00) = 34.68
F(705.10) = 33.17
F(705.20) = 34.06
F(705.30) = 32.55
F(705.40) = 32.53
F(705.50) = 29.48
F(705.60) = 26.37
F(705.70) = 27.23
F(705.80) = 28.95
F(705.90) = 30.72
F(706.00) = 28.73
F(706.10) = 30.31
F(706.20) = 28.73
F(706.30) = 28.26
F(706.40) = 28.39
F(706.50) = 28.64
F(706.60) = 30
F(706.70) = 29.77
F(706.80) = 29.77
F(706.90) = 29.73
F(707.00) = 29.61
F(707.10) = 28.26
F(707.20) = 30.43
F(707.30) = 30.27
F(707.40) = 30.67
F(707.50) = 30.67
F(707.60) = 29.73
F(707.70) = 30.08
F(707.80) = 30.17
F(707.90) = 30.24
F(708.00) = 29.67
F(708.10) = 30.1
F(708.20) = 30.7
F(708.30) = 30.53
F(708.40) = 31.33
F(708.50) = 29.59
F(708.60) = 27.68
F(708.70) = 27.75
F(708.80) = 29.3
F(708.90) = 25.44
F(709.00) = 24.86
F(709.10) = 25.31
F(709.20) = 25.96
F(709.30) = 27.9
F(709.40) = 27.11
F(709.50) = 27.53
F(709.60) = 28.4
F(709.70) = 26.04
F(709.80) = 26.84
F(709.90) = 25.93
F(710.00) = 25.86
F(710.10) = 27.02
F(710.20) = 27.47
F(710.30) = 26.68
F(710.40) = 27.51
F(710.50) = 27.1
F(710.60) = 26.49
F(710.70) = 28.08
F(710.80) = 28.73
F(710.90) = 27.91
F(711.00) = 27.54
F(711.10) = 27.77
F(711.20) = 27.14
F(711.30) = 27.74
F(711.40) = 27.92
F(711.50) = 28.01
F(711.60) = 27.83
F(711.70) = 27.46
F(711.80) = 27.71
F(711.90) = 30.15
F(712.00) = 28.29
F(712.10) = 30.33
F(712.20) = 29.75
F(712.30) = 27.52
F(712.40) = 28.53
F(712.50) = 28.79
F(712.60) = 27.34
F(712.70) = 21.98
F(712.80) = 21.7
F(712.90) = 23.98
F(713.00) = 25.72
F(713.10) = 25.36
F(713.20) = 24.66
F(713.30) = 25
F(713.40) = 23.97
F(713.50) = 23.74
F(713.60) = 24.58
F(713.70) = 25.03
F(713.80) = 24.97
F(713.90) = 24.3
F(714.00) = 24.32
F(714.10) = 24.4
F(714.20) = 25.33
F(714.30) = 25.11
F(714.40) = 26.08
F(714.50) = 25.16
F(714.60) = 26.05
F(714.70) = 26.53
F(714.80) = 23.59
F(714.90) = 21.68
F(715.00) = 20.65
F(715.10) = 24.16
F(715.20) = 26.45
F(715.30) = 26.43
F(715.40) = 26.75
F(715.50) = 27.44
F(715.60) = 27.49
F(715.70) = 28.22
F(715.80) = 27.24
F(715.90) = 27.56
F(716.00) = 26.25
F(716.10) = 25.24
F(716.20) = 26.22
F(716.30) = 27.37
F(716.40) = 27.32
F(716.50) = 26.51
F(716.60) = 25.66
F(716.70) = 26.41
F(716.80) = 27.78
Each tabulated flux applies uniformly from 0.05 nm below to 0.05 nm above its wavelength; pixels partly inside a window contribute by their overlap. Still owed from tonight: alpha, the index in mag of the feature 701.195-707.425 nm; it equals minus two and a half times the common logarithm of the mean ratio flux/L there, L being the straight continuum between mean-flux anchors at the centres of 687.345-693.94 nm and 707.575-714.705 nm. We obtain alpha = -0.16 mag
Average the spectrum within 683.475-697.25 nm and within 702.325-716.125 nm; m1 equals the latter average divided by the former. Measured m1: 1.1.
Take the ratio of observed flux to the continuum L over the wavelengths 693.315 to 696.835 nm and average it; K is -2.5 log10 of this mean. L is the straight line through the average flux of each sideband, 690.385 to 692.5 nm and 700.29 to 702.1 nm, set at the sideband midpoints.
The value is -0.059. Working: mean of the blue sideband 25.3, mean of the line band 28.6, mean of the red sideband 30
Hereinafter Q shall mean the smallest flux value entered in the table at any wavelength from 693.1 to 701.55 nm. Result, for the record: 24.36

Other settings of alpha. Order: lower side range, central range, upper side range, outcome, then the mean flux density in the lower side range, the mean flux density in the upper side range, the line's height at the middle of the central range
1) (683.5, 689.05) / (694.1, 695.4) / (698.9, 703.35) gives -0.07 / 23.4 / 30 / 27.2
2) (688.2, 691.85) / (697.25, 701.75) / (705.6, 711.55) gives -0.10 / 24.7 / 28.4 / 26.6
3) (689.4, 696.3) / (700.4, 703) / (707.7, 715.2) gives -0.13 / 26.8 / 26.8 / 26.8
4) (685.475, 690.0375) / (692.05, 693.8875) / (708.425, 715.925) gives -0.11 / 23.8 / 26.5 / 24.3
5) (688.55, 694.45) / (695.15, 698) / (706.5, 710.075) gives -0.08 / 25.9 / 28.7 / 26.7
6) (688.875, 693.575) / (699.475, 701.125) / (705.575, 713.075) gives -0.11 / 25.7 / 28.1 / 26.9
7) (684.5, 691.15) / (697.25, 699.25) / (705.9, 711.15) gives -0.09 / 23.8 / 28.5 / 26.2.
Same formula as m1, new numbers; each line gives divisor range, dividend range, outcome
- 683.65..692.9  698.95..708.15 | 1.26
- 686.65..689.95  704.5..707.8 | 1.27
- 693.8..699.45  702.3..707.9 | 1.07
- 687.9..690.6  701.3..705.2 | 1.29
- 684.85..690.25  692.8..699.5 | 1.21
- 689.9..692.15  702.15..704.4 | 1.25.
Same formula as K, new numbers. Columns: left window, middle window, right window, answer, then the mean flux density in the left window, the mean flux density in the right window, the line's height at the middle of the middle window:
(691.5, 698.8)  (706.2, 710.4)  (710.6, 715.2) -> -0.08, 28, 26.1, 26.6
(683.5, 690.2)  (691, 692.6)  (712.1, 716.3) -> -0.06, 23.7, 25.6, 24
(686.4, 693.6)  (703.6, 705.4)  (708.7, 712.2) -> -0.23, 25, 27.4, 26.7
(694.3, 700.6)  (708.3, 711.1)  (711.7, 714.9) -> -0.04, 28.9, 25.8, 26.5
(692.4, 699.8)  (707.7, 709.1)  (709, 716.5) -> -0.08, 28.5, 26.4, 26.9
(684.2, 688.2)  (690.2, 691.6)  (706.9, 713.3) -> -0.04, 23.4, 27.8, 24.3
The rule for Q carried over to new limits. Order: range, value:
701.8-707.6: 26.37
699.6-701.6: 28.38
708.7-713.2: 21.7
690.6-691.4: 24.53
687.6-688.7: 21.52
